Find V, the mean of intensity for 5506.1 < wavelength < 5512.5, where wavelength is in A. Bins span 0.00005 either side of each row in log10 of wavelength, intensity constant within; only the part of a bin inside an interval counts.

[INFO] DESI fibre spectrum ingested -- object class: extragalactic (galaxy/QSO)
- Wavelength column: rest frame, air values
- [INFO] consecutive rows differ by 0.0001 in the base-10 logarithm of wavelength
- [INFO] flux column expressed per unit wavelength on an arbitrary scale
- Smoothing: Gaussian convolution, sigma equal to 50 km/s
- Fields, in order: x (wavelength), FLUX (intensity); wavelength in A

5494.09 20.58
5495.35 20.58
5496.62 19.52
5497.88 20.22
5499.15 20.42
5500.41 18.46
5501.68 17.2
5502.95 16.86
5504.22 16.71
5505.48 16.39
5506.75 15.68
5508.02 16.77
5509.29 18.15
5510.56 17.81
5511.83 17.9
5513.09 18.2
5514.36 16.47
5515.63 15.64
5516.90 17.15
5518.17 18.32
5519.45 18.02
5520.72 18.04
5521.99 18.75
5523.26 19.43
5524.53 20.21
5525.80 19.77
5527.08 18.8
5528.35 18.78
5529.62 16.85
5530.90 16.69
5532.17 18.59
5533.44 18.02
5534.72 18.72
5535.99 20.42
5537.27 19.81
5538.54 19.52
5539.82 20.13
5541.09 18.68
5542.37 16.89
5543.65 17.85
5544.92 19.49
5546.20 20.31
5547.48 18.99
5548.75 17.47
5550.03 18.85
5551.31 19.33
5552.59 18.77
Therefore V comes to 17.3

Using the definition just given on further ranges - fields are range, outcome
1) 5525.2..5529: 19.1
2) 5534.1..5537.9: 19.7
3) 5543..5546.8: 19.2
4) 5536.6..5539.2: 19.6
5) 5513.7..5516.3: 16.1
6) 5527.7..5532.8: 17.7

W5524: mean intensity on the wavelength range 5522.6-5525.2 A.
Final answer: 19.9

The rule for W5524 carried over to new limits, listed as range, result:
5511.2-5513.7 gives 18.1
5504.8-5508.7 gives 16.3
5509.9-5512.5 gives 17.9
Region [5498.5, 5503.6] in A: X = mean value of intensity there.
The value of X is 18.2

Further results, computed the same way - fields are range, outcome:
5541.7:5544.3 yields 17.4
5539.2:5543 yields 18.6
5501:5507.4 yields 16.6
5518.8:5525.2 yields 18.9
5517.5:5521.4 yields 18.1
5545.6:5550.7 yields 18.9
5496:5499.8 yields 20.1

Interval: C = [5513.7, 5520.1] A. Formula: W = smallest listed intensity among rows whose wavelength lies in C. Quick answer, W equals 15.64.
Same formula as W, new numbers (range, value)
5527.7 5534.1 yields 16.69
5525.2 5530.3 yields 16.85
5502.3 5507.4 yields 15.68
